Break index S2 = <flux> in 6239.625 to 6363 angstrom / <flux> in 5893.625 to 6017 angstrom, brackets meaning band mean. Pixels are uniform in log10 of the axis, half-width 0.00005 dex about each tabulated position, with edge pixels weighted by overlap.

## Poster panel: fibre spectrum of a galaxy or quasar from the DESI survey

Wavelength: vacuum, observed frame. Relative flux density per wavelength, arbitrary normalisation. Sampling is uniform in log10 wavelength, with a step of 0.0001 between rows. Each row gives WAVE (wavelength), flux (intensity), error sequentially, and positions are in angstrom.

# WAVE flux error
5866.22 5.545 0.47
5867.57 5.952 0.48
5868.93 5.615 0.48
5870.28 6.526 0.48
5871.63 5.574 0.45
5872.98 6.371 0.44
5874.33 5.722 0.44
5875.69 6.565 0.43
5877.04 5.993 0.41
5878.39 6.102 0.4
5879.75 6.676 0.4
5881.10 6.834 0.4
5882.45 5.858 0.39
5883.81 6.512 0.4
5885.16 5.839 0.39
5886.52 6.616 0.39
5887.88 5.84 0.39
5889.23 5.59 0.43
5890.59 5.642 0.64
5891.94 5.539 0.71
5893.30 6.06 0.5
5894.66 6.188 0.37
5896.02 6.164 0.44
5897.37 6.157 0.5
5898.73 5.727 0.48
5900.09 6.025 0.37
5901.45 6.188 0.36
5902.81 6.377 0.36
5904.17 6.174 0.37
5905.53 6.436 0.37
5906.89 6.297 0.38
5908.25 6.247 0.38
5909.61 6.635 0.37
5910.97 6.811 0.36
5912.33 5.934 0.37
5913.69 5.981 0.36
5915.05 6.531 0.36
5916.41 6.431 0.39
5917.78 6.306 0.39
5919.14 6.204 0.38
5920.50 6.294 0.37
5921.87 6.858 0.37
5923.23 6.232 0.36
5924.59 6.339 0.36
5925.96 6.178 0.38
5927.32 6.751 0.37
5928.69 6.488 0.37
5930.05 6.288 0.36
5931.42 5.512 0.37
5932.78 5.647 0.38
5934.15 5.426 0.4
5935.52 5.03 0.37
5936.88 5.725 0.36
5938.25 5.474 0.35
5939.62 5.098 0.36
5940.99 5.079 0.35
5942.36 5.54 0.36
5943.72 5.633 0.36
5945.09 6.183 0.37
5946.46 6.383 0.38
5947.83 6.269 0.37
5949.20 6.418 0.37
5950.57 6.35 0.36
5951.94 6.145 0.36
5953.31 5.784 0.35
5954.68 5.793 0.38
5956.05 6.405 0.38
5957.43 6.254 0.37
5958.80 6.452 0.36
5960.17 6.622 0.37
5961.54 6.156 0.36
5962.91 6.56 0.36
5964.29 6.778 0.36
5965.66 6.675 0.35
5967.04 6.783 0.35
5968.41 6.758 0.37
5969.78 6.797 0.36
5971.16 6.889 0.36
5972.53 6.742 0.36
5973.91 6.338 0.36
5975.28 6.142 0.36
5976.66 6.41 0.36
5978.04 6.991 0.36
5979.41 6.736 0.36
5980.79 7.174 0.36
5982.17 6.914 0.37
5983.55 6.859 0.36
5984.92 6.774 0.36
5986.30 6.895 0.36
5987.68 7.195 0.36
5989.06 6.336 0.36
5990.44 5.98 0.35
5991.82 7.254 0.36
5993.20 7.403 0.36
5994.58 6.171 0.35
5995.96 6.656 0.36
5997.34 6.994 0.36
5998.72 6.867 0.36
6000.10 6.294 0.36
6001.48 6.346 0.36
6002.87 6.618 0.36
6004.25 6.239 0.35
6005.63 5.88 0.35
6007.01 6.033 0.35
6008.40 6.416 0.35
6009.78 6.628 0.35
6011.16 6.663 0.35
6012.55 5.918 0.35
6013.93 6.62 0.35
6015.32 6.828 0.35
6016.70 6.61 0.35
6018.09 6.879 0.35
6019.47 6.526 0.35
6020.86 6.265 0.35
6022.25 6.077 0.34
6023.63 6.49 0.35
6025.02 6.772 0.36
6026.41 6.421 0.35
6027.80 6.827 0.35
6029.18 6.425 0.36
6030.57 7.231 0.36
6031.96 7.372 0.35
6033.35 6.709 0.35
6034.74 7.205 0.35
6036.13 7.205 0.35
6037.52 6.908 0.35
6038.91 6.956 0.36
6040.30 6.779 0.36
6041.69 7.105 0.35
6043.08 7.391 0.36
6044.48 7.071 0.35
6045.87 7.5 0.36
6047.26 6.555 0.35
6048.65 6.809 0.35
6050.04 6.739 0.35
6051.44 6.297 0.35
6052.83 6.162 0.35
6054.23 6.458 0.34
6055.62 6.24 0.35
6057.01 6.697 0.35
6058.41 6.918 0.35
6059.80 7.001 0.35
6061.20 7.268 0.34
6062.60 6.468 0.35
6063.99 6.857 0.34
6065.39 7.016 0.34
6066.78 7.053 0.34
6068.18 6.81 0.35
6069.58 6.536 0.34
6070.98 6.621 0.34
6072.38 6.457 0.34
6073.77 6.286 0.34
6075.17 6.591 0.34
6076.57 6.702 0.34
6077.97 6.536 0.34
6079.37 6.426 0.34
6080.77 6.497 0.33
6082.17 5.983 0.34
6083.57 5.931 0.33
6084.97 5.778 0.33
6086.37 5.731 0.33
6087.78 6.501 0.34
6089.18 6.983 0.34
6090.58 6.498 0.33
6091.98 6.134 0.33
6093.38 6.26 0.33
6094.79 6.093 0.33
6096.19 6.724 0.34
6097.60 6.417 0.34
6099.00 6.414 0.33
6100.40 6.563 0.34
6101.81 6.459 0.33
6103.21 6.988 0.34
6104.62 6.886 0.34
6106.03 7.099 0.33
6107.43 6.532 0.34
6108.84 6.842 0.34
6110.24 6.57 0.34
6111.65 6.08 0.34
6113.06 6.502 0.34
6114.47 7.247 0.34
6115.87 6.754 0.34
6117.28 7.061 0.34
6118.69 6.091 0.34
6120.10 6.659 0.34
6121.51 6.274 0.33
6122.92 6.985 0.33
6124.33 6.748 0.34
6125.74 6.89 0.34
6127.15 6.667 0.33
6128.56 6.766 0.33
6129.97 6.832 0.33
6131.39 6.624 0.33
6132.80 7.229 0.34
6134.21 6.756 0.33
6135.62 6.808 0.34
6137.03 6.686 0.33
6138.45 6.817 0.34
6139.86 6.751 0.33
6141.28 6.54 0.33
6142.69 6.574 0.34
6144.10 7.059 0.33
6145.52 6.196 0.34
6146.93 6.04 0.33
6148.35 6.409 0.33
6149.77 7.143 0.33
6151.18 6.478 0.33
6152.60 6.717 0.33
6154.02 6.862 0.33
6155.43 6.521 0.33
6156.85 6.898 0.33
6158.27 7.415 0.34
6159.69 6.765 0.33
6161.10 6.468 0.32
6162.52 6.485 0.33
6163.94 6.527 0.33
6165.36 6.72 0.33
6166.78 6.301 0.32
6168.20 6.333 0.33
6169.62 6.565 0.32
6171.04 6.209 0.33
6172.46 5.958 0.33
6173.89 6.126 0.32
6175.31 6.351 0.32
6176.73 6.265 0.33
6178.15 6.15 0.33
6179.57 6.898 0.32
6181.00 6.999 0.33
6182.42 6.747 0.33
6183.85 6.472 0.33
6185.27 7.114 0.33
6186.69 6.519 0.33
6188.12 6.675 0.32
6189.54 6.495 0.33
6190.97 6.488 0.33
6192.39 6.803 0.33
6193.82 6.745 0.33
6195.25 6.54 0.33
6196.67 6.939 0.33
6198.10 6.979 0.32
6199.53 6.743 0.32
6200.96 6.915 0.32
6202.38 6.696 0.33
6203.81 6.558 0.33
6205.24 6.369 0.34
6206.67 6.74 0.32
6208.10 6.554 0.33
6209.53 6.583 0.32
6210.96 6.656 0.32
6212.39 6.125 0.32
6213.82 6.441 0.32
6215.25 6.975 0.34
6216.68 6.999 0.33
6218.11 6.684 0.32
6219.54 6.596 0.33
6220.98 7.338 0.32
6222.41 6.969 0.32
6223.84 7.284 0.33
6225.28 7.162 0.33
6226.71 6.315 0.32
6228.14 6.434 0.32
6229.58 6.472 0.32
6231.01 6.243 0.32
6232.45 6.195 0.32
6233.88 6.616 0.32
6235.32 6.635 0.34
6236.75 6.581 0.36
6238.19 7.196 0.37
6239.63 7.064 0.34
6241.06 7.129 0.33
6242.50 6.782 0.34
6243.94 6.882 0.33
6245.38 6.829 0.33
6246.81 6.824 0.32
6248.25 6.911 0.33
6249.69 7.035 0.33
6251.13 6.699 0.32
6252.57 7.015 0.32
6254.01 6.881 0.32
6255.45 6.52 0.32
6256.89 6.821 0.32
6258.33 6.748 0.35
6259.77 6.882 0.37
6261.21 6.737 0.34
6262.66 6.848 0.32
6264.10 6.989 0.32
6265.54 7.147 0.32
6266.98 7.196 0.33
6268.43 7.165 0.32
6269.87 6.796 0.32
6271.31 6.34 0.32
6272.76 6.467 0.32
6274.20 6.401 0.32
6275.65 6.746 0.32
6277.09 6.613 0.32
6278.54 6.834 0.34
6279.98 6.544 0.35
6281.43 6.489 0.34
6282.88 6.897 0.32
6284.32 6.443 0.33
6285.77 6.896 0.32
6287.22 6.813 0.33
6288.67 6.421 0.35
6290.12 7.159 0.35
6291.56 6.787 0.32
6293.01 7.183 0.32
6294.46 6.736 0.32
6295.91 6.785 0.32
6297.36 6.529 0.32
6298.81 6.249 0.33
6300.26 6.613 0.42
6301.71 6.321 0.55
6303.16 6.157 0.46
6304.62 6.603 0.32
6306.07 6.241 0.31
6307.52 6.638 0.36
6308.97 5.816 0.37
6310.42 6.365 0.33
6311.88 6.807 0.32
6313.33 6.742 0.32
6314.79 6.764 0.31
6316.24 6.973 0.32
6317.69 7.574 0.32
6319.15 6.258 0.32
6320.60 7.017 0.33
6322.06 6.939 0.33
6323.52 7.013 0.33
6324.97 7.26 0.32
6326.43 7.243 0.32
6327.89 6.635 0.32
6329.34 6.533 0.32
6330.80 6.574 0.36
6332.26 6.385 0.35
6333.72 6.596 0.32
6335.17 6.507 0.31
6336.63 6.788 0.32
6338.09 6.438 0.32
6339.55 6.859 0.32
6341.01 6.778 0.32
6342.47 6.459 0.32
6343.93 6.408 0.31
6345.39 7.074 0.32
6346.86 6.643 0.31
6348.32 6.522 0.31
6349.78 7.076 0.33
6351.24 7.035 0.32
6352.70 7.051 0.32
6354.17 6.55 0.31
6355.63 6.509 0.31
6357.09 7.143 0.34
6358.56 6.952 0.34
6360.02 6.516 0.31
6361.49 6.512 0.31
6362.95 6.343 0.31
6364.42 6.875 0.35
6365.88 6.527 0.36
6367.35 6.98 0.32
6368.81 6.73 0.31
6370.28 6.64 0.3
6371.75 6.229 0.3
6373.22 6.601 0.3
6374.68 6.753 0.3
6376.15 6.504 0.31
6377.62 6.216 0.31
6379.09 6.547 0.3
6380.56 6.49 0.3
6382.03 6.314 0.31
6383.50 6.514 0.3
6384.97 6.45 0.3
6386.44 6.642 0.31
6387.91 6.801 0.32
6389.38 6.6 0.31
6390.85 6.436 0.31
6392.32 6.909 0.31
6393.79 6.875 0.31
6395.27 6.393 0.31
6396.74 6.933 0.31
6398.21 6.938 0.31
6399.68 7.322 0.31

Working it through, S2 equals 1.1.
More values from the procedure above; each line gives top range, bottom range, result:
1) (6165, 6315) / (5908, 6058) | 1.03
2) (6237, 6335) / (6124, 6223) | 1.01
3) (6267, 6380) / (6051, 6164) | 1.01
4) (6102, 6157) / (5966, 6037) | 1.01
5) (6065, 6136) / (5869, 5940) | 1.08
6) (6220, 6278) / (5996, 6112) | 1.03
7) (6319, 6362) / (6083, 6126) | 1.03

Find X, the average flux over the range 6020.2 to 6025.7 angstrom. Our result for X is 6.4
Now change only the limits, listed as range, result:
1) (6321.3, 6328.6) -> 7.01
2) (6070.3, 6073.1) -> 6.55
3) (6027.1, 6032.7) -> 6.96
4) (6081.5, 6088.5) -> 5.98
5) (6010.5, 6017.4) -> 6.52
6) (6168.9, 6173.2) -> 6.23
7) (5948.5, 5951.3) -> 6.38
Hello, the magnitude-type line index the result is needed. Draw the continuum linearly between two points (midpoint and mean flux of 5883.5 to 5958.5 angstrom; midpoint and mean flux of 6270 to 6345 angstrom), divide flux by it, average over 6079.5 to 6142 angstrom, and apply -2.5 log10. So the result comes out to -0.04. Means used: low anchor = 6.07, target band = 6.58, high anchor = 6.66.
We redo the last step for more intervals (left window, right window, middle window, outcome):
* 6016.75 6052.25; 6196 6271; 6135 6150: 0.03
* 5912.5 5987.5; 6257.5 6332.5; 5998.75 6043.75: -0.04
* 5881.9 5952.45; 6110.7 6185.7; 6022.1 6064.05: -0.07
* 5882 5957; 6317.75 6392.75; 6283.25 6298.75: -0.03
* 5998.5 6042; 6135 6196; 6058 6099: 0.02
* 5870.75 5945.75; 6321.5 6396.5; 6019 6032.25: -0.07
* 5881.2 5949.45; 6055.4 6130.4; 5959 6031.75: -0.05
